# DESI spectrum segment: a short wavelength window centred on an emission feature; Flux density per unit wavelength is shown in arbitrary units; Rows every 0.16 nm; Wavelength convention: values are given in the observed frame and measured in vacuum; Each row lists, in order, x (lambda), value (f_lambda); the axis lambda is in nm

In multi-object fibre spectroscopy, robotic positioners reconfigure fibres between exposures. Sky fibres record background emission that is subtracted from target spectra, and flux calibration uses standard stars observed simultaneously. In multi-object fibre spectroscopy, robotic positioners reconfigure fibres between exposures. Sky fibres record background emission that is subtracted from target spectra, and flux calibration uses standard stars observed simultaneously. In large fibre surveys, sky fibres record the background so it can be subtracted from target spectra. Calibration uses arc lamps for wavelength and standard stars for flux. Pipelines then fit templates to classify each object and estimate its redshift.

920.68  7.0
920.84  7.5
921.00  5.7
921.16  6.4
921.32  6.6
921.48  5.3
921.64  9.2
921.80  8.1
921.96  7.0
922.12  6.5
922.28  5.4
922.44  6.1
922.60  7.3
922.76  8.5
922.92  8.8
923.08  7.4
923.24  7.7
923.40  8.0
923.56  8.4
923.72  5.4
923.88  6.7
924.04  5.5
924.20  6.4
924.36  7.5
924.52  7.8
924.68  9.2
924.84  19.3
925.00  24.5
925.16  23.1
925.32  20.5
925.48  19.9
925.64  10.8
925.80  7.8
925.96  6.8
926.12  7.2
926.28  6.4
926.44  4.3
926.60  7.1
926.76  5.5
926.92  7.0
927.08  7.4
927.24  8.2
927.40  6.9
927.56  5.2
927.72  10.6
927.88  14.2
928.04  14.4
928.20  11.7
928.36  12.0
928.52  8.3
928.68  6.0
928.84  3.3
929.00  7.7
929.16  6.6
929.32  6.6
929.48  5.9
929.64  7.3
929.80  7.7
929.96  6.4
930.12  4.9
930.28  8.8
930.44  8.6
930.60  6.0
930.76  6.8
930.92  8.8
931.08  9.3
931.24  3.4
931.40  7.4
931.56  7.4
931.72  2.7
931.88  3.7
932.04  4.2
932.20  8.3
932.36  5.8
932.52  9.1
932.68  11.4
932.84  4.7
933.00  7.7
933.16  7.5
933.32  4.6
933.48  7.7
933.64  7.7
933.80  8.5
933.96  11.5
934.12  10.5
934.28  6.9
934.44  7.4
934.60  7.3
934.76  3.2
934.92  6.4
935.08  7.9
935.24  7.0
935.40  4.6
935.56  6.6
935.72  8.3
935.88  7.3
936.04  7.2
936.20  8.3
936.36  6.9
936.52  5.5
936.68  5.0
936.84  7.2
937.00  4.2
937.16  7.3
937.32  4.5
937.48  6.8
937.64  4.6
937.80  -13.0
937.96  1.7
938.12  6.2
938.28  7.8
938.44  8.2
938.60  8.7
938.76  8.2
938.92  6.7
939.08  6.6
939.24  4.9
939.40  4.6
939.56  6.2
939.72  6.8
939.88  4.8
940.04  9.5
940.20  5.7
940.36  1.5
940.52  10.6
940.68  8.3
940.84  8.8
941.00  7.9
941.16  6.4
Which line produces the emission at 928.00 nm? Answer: [N II] 6583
